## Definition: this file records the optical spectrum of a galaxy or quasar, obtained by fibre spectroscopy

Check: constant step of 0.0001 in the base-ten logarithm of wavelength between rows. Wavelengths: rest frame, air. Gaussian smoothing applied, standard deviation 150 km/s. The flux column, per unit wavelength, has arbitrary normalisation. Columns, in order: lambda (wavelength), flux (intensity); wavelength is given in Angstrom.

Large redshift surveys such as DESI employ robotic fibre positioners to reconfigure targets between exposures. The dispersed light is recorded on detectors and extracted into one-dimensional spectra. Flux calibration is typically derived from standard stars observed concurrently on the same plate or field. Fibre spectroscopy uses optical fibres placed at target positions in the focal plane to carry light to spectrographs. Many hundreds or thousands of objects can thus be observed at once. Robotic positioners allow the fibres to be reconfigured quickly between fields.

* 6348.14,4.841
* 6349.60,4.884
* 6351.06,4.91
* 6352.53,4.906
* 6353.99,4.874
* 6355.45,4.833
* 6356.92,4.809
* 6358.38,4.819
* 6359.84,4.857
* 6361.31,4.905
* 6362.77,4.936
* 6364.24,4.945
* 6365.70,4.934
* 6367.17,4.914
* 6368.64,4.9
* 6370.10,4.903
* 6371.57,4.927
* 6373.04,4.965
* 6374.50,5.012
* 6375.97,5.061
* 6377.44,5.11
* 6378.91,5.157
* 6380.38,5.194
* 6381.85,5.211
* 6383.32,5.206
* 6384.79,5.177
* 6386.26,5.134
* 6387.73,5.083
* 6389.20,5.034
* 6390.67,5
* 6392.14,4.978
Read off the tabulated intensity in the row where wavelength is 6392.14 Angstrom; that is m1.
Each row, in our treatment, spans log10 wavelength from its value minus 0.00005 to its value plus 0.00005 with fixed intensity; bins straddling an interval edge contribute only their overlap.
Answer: 4.978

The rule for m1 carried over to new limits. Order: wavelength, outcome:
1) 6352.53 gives 4.906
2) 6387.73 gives 5.083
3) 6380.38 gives 5.194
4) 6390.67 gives 5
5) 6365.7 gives 4.934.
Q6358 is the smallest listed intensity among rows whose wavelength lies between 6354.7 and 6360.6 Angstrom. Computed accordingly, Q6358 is 4.809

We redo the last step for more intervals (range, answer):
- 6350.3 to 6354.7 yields 4.874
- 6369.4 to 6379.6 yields 4.903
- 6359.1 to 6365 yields 4.857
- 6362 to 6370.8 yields 4.9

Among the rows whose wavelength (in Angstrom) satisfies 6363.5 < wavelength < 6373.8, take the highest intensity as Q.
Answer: 4.965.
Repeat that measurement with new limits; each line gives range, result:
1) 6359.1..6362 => 4.905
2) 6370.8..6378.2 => 5.11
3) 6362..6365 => 4.945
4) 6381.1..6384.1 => 5.211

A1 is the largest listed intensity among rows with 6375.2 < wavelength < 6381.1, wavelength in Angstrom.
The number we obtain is 5.194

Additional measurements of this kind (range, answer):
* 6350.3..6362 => 4.91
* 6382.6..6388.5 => 5.206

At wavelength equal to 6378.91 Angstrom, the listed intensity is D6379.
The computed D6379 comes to 5.157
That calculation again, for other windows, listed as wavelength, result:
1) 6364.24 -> 4.945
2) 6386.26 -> 5.134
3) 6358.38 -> 4.819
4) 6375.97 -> 5.061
